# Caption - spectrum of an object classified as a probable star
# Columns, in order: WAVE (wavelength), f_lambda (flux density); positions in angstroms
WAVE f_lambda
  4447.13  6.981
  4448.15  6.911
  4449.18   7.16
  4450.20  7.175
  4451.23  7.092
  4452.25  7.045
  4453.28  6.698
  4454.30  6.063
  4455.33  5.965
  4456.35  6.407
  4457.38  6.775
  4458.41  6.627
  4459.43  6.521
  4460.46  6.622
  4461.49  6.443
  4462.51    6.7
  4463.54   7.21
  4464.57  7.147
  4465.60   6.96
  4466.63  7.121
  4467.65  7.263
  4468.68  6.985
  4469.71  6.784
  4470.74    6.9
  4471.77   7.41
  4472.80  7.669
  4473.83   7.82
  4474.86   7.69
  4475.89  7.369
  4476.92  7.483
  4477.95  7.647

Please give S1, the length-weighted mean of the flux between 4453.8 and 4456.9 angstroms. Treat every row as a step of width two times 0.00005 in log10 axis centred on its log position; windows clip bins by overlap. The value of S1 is 6.15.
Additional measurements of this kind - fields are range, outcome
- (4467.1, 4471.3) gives 7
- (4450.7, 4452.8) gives 7.05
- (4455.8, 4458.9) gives 6.59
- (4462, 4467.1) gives 7.02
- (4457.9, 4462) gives 6.56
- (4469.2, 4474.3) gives 7.31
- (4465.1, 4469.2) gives 7.09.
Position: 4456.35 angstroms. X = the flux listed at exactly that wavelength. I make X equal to 6.407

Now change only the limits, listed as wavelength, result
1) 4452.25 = 7.045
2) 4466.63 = 7.121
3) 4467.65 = 7.263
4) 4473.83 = 7.82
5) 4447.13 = 6.981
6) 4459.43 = 6.521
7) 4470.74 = 6.9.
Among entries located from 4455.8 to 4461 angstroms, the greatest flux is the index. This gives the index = 6.775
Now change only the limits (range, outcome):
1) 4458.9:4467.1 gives 7.21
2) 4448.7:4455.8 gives 7.175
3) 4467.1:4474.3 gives 7.82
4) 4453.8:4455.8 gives 6.063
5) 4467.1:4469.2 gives 7.263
